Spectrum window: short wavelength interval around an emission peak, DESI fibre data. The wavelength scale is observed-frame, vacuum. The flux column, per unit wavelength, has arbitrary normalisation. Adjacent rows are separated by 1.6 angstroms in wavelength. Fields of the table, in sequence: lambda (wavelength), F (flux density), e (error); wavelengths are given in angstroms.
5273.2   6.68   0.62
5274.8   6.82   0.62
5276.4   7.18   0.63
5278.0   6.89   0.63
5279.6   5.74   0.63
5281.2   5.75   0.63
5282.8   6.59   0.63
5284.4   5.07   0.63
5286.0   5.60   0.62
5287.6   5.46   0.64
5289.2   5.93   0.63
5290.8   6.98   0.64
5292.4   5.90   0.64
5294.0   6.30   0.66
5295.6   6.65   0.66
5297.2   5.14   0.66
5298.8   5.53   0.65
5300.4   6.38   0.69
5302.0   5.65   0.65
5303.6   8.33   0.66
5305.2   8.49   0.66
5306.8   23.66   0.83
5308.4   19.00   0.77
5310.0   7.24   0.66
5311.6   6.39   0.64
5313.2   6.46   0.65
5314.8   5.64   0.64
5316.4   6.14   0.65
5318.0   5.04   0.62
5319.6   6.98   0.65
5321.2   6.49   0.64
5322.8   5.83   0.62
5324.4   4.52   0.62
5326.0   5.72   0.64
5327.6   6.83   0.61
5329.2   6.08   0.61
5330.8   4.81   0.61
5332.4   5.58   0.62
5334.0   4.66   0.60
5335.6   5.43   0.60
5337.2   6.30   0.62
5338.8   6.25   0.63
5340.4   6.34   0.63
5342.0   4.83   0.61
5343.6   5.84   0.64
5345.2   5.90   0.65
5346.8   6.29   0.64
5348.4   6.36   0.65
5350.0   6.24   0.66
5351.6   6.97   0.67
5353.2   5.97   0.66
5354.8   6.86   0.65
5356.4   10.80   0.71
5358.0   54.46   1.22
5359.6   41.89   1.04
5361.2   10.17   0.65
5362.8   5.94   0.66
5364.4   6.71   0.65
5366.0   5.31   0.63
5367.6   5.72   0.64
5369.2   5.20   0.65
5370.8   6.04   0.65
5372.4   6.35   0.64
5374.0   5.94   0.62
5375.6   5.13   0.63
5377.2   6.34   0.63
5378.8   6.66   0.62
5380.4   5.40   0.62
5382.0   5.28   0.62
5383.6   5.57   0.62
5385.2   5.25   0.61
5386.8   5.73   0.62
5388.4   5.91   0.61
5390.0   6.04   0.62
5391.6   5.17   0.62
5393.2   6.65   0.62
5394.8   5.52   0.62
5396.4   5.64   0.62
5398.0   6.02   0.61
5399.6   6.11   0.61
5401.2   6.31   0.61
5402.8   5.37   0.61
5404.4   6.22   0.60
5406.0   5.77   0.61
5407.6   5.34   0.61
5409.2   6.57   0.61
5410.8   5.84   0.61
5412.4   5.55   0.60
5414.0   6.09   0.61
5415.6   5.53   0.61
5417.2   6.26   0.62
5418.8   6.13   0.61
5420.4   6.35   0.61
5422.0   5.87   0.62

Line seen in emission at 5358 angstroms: [O III] 5007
